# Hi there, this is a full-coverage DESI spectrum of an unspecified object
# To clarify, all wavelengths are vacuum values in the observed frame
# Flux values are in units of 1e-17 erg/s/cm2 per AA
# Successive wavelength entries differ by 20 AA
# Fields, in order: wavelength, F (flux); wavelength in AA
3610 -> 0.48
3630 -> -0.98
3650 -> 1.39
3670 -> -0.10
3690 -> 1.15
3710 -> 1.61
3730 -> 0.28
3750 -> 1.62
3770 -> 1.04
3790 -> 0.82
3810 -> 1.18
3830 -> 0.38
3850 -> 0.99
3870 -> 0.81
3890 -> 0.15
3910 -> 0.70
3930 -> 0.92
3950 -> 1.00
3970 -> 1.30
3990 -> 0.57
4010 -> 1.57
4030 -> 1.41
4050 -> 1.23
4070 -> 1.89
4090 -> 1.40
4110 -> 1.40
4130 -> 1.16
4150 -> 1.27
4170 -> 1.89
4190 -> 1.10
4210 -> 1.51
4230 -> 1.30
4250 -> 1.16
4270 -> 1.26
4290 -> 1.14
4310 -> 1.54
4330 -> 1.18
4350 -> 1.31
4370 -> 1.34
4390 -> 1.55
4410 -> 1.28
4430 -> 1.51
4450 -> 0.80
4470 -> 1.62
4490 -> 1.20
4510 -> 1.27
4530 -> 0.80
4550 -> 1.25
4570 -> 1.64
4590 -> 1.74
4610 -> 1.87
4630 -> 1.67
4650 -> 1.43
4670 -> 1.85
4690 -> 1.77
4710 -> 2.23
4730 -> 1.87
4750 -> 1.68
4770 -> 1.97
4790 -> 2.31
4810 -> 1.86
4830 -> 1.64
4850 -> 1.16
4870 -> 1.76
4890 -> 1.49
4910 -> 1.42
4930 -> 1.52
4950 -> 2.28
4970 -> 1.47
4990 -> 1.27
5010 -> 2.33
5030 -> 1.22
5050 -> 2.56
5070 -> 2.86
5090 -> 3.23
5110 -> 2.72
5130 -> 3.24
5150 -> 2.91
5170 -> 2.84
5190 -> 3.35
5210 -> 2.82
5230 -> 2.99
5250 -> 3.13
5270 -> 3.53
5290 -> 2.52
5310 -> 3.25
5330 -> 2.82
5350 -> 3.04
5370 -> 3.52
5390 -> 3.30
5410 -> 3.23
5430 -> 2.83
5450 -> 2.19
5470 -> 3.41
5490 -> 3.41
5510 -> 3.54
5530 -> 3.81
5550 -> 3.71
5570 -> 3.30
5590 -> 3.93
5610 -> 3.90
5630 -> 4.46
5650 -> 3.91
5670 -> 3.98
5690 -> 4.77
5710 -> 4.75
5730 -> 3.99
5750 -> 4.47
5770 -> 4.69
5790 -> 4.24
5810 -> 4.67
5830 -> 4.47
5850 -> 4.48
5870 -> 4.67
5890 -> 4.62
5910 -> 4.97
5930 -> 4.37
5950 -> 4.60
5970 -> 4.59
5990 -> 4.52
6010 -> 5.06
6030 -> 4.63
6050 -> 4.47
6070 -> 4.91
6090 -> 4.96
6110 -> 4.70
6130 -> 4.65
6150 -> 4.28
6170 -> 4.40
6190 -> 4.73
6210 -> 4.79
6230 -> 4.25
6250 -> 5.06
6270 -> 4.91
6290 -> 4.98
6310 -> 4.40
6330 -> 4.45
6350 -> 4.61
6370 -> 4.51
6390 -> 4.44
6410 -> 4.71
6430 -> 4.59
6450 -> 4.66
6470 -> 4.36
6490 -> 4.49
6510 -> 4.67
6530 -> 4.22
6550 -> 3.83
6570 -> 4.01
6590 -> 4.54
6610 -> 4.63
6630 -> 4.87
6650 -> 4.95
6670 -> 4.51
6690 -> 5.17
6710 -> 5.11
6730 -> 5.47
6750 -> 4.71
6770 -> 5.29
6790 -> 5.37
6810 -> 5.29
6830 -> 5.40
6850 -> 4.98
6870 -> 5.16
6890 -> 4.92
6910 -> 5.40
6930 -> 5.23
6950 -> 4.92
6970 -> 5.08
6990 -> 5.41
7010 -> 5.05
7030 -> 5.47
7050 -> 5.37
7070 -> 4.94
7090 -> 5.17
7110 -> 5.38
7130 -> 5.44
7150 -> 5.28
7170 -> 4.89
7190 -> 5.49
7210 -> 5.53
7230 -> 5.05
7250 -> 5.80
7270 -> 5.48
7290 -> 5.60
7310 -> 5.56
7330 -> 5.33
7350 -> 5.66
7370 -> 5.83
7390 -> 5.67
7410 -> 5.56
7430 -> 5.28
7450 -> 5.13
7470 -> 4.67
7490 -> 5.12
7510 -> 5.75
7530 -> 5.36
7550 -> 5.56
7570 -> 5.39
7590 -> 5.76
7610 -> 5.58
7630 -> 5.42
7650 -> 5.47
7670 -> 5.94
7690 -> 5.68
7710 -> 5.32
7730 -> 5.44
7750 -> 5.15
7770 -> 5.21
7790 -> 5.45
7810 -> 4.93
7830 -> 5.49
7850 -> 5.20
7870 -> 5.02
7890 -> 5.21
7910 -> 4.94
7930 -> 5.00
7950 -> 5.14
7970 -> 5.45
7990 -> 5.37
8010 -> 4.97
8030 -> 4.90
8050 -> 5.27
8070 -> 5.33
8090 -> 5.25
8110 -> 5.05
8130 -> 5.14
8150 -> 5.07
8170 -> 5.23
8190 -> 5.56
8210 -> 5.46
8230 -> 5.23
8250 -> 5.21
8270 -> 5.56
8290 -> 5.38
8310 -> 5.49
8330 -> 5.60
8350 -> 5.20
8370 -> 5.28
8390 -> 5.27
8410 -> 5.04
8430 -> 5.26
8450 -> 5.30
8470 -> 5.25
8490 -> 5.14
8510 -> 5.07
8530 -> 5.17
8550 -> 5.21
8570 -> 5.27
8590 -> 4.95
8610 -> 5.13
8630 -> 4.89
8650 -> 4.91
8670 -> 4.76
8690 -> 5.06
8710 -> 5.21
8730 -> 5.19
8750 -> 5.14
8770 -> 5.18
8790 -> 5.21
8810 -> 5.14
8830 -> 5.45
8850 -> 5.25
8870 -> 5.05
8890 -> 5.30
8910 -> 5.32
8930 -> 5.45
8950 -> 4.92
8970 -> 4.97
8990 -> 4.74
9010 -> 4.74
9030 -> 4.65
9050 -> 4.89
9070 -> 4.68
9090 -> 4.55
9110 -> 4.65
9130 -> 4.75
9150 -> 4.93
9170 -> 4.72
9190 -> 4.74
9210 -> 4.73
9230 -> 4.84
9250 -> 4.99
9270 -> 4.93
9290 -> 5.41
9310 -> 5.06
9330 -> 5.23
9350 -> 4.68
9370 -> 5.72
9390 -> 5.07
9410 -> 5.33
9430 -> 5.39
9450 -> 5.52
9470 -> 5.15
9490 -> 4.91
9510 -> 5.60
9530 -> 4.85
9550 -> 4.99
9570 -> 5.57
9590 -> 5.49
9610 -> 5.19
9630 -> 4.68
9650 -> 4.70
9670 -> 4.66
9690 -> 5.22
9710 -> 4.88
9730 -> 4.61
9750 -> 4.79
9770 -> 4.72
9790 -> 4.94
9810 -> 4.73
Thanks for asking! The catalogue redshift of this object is 0.266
